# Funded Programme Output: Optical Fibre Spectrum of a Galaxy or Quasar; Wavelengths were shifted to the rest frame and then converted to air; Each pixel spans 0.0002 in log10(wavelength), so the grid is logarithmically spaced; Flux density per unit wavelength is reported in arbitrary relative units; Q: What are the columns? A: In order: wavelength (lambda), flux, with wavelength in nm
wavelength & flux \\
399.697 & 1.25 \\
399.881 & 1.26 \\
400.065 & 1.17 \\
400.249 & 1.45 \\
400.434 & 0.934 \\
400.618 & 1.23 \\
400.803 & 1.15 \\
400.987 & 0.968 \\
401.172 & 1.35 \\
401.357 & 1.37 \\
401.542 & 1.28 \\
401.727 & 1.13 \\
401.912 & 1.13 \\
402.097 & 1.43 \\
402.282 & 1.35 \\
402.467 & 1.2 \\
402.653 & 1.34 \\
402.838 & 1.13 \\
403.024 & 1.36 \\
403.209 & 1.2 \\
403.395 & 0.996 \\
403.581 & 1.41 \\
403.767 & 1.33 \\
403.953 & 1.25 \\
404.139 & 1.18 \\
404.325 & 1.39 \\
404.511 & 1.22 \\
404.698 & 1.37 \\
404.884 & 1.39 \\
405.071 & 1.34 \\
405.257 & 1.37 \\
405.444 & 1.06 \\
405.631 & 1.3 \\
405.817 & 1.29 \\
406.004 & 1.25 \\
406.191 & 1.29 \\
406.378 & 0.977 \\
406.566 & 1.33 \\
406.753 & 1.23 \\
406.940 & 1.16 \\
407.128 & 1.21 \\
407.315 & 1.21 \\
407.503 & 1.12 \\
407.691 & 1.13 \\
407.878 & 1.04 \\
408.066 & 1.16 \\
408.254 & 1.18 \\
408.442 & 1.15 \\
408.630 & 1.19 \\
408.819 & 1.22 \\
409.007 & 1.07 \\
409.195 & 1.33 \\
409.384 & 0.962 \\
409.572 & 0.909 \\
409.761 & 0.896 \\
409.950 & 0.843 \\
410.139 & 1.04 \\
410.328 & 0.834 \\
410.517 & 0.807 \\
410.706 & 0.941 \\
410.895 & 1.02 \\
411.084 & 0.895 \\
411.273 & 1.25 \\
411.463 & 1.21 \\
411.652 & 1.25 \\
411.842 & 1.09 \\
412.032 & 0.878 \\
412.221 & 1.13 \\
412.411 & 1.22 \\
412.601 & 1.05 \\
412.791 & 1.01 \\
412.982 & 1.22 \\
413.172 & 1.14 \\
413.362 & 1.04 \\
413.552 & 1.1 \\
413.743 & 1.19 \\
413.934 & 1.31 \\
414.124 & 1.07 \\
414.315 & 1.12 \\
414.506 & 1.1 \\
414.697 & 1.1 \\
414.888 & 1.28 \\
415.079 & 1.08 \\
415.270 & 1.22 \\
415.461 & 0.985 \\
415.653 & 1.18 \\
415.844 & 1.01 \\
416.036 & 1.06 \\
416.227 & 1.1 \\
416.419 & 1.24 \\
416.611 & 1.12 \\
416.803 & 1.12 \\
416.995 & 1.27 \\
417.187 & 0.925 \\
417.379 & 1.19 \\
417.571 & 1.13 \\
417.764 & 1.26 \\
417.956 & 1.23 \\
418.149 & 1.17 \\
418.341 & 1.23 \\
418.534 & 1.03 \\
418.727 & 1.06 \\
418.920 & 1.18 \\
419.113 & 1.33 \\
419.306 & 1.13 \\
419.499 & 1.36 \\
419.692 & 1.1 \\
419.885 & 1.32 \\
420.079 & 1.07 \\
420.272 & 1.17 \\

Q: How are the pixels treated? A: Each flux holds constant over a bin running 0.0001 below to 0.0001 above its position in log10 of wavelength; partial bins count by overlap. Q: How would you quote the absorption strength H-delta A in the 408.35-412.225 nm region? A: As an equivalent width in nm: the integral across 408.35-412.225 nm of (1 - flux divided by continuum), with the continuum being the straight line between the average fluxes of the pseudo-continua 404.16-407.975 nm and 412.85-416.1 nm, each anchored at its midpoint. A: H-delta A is 0.46 nm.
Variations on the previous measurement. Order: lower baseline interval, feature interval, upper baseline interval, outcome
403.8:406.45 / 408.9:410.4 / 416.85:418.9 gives 0.289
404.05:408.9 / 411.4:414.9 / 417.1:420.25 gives 0.193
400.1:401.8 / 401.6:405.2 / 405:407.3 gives -0.158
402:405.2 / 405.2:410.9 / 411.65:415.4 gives 0.490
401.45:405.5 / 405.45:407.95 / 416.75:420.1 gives 0.113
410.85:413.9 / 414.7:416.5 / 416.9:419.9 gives 0.033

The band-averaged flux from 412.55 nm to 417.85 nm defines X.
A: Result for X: 1.13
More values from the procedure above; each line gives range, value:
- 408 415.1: 1.09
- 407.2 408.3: 1.14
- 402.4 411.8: 1.16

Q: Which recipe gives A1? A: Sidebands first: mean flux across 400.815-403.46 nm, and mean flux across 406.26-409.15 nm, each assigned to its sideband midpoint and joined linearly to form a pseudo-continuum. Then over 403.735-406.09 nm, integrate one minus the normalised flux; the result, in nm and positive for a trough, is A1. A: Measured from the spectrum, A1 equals -0.18 nm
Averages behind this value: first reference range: 1.23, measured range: 1.29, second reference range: 1.16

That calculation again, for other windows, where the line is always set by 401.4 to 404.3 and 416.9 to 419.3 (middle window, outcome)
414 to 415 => 0.04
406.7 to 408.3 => 0.09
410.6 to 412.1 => 0.17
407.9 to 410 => 0.23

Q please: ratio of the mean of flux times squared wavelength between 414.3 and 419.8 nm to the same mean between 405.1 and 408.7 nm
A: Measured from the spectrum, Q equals 1.01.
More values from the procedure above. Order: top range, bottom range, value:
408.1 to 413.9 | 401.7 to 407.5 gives 0.88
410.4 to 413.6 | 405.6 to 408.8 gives 0.92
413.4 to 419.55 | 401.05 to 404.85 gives 0.97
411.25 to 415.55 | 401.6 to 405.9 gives 0.93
